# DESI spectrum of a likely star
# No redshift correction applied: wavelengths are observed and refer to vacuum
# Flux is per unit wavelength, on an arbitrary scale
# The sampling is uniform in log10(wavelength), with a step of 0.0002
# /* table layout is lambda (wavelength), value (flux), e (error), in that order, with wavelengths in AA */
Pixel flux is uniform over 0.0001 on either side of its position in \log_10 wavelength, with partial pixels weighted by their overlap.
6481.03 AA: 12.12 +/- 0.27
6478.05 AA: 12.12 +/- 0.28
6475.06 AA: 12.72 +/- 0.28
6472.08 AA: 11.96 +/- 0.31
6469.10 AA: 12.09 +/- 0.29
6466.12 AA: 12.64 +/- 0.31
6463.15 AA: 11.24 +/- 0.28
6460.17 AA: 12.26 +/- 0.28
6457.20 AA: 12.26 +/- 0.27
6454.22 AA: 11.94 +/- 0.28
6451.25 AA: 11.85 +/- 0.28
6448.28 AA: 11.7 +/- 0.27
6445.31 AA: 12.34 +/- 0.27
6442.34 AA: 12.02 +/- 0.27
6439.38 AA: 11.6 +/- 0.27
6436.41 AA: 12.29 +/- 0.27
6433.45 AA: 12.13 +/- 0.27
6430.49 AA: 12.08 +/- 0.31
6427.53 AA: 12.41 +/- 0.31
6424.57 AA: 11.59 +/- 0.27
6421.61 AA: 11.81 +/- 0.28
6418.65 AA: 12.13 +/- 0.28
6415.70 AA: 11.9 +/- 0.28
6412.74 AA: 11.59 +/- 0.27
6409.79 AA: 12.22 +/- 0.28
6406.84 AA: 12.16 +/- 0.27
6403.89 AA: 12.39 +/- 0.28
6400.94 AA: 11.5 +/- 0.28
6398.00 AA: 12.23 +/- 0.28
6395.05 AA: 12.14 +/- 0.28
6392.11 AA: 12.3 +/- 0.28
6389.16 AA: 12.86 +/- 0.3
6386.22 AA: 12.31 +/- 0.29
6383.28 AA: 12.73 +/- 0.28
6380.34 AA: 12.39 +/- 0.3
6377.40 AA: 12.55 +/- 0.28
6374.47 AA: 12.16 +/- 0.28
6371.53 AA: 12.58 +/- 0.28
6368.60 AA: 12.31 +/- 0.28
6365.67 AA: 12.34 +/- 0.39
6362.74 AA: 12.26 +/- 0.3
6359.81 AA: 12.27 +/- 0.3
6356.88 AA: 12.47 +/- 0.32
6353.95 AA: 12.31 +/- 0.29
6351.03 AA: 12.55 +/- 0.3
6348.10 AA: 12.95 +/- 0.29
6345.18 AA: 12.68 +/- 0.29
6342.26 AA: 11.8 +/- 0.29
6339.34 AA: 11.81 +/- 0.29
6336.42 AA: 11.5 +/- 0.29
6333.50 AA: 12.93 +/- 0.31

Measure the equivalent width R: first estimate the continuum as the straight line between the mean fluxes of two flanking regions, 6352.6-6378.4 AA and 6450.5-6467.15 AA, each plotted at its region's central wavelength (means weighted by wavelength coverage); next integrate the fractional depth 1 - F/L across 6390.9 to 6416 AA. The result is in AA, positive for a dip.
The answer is 0.35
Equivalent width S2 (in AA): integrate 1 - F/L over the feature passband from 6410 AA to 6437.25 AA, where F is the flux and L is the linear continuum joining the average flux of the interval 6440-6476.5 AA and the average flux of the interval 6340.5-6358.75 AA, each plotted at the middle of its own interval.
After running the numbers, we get 0.4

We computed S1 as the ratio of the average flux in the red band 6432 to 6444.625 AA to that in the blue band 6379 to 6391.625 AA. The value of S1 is 0.96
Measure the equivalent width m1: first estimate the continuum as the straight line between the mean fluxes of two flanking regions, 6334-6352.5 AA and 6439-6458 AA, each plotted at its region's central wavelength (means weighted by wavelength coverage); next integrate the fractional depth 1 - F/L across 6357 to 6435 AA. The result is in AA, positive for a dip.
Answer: -0.6 AA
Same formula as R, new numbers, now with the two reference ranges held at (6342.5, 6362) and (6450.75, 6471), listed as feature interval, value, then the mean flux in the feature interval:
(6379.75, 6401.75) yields 0.0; 12.3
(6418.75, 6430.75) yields 0.2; 12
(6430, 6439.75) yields 0.1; 12.1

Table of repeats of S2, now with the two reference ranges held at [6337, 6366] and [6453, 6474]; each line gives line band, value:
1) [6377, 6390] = -0.3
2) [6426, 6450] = 0.1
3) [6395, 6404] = 0.2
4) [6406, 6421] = 0.2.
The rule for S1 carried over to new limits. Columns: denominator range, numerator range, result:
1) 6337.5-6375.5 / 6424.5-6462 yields 0.98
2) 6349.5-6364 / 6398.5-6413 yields 0.97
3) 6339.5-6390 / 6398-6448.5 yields 0.97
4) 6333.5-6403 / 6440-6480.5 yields 0.98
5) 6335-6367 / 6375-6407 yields 1.00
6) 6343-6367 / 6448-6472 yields 0.96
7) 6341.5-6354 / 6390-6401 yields 0.97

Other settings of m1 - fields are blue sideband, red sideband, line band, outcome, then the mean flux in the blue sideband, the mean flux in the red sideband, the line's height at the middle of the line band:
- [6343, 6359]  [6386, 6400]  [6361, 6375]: 0.1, 12.5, 12.3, 12.5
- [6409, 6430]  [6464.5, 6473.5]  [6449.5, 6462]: 0.1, 11.9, 12.2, 12.1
